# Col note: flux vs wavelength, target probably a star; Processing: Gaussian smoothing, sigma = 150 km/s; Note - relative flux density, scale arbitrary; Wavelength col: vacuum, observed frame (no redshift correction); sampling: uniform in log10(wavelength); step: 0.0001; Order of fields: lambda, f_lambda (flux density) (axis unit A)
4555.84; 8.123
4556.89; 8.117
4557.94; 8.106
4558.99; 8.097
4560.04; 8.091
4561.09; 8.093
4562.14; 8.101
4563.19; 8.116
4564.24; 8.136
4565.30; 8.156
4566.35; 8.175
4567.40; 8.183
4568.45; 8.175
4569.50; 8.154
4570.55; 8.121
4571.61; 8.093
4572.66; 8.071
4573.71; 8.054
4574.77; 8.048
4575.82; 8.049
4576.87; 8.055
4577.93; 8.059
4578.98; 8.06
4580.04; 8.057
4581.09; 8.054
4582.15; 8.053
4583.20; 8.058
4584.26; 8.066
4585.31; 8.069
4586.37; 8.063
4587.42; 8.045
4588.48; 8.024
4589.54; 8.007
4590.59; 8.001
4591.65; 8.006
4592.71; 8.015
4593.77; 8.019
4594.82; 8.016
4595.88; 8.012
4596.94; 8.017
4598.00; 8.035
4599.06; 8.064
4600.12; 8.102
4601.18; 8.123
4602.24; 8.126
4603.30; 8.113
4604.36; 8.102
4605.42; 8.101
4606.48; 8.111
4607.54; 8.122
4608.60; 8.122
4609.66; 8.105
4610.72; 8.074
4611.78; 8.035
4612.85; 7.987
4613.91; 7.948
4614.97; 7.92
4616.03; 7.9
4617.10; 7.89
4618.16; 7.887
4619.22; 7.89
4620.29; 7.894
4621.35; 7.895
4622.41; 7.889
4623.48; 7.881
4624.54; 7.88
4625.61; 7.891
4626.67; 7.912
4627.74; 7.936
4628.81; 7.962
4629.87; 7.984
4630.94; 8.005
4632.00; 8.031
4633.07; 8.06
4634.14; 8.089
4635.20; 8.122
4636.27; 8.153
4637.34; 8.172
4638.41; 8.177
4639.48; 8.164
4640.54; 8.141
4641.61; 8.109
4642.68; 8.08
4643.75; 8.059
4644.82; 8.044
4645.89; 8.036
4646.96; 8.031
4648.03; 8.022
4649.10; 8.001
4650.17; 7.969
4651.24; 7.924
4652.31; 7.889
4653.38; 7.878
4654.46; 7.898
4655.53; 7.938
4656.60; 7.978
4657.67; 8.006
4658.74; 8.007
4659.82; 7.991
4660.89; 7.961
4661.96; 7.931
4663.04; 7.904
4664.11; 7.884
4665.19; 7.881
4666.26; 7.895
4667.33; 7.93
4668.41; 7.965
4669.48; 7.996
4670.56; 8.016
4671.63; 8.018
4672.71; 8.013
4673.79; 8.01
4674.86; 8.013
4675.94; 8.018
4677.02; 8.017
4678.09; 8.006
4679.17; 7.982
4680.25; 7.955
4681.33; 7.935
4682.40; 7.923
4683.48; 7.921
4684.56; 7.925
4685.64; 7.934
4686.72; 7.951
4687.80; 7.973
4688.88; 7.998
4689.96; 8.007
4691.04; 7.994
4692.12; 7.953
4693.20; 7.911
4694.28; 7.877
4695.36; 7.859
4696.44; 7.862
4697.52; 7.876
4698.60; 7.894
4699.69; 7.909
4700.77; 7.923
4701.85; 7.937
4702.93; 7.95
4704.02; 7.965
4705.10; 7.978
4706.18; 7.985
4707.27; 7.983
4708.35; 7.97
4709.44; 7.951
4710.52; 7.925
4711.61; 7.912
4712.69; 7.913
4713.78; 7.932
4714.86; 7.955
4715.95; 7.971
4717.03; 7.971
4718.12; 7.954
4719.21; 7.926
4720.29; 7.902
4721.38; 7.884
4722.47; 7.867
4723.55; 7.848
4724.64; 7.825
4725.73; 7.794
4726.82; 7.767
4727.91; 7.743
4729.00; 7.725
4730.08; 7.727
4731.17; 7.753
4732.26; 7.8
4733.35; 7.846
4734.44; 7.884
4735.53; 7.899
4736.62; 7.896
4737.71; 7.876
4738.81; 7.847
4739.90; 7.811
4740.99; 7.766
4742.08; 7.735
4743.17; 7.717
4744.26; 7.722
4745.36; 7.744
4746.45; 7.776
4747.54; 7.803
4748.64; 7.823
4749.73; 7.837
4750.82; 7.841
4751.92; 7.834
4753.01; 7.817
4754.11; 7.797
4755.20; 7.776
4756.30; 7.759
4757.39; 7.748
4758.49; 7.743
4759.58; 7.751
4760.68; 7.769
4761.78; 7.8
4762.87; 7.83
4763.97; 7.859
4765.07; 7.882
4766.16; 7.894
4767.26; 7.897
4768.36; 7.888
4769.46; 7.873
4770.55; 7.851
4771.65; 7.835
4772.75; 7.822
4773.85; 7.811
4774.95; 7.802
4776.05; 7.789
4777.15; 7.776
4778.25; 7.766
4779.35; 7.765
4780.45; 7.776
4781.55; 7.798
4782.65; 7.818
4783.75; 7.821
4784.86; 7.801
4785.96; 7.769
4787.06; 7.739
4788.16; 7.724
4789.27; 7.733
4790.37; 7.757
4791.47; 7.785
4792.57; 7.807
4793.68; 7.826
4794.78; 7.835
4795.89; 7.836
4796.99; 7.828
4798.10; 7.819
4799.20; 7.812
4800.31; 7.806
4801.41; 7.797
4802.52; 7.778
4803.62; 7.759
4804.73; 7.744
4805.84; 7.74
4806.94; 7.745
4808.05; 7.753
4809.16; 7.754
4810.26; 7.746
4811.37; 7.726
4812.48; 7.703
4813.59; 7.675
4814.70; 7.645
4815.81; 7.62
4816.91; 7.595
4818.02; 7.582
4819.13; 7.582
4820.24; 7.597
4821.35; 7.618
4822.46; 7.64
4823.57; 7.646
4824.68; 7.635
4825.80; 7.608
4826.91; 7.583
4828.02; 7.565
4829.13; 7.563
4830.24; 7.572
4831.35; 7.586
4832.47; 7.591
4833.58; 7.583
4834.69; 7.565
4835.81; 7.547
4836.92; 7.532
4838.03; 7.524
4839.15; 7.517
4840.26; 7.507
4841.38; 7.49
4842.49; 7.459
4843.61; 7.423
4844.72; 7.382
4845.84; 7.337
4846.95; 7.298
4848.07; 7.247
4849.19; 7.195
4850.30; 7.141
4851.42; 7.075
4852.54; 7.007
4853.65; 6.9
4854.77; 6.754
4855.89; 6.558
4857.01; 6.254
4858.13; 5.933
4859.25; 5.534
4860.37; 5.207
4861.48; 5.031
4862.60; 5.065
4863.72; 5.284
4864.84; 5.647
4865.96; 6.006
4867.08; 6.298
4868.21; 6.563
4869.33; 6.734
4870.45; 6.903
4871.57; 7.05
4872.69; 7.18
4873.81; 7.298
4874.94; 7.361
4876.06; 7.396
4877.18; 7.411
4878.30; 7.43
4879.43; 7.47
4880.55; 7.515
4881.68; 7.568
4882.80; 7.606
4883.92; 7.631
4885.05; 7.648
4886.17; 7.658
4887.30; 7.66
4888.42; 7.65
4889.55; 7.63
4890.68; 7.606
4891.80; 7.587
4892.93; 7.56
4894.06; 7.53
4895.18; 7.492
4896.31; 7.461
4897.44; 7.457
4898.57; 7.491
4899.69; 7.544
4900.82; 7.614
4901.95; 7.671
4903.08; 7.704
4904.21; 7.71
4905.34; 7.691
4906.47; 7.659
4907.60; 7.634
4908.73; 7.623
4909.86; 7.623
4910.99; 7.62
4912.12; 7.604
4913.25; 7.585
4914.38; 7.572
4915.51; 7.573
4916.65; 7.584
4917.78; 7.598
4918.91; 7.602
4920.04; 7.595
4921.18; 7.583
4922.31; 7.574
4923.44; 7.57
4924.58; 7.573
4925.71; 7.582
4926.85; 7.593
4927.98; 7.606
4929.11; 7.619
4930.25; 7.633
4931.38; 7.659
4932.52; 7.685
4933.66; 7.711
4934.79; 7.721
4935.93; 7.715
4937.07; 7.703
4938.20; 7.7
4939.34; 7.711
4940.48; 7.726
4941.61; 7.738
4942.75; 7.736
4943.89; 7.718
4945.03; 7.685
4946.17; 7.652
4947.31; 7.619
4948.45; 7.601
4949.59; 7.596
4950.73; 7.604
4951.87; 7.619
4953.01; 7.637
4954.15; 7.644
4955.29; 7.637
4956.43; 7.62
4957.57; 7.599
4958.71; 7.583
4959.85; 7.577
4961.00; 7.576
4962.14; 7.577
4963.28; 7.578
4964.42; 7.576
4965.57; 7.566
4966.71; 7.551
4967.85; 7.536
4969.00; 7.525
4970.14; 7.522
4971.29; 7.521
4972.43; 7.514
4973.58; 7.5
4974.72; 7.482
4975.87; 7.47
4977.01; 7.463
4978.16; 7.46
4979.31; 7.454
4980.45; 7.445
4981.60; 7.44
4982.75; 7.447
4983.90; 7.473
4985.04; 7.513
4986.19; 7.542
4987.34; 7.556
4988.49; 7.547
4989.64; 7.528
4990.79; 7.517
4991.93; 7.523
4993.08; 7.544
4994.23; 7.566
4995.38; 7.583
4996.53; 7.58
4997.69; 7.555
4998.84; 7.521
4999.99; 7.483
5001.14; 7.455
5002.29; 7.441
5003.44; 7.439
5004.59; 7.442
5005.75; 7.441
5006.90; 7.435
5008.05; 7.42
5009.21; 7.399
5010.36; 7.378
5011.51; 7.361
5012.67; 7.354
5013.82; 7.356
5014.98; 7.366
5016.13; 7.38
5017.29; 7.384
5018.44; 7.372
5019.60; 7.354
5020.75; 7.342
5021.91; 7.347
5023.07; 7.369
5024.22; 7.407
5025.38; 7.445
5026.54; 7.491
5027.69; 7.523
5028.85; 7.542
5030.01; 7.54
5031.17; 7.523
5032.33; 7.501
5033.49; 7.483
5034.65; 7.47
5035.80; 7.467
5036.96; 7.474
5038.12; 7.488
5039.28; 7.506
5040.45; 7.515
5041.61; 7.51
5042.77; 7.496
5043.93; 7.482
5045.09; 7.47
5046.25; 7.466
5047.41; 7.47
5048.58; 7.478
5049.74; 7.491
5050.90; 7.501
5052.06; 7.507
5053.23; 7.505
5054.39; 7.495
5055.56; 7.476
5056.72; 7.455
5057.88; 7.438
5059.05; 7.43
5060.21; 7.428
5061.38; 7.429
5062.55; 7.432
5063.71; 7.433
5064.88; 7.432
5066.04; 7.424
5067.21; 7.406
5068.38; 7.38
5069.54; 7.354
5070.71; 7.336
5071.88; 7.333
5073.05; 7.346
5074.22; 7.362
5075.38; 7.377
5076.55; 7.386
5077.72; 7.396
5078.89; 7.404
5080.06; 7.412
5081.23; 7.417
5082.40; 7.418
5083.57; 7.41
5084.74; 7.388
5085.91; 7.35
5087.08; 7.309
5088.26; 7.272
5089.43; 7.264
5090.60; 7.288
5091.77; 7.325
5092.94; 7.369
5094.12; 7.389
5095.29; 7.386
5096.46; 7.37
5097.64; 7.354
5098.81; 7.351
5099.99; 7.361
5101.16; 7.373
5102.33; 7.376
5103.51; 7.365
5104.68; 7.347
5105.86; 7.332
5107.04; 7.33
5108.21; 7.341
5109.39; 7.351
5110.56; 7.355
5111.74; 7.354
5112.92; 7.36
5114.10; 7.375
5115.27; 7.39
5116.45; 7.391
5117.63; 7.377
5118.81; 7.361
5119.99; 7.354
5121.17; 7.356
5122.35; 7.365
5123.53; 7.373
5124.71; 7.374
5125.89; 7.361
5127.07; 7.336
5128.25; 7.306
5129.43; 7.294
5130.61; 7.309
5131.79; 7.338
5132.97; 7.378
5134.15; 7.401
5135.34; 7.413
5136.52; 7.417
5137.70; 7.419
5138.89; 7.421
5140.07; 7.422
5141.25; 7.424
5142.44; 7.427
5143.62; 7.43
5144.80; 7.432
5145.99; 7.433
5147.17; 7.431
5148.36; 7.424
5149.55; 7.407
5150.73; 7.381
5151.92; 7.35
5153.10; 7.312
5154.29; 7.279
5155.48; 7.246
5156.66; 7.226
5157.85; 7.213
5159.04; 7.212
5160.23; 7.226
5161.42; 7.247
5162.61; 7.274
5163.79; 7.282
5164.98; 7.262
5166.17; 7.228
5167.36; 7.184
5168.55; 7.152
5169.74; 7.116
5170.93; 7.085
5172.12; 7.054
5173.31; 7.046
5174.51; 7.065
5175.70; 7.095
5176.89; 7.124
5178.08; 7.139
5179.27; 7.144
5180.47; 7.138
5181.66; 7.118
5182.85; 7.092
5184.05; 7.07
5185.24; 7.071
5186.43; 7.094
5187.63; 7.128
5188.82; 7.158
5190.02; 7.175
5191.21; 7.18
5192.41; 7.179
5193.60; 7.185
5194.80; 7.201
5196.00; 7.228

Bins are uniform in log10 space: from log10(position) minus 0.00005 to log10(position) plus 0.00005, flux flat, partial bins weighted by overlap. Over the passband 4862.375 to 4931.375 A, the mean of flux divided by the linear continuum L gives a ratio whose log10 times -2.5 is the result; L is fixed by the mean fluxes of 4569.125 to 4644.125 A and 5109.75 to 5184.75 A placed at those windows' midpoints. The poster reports 0.04 mag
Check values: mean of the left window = 8.04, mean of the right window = 7.29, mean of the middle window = 7.38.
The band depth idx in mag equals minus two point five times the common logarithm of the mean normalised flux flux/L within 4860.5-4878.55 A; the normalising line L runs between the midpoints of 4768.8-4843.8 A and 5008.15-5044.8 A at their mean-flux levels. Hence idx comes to 0.17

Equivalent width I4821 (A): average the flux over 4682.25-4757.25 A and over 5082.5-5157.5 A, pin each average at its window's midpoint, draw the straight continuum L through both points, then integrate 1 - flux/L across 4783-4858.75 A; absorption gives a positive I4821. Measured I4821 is 2.1 A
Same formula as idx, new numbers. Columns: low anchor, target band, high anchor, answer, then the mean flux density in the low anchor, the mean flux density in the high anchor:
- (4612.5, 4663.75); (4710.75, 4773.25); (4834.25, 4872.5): -0.06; 7.99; 6.73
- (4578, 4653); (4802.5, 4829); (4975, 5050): 0.01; 8.03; 7.47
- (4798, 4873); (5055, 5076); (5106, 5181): -0.02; 7.19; 7.3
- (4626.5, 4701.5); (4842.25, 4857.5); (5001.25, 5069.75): 0.09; 7.98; 7.44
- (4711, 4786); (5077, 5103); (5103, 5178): 0.00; 7.82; 7.31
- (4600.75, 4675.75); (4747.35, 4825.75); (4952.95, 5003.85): 0.00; 8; 7.53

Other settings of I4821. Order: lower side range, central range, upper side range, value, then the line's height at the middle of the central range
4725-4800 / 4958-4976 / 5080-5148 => 0.02 A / 7.55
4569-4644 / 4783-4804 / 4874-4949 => -0.05 A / 7.77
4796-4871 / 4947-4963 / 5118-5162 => -0.75 A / 7.27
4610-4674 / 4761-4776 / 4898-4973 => -0.04 A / 7.83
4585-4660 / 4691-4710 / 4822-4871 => -0.72 A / 7.64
